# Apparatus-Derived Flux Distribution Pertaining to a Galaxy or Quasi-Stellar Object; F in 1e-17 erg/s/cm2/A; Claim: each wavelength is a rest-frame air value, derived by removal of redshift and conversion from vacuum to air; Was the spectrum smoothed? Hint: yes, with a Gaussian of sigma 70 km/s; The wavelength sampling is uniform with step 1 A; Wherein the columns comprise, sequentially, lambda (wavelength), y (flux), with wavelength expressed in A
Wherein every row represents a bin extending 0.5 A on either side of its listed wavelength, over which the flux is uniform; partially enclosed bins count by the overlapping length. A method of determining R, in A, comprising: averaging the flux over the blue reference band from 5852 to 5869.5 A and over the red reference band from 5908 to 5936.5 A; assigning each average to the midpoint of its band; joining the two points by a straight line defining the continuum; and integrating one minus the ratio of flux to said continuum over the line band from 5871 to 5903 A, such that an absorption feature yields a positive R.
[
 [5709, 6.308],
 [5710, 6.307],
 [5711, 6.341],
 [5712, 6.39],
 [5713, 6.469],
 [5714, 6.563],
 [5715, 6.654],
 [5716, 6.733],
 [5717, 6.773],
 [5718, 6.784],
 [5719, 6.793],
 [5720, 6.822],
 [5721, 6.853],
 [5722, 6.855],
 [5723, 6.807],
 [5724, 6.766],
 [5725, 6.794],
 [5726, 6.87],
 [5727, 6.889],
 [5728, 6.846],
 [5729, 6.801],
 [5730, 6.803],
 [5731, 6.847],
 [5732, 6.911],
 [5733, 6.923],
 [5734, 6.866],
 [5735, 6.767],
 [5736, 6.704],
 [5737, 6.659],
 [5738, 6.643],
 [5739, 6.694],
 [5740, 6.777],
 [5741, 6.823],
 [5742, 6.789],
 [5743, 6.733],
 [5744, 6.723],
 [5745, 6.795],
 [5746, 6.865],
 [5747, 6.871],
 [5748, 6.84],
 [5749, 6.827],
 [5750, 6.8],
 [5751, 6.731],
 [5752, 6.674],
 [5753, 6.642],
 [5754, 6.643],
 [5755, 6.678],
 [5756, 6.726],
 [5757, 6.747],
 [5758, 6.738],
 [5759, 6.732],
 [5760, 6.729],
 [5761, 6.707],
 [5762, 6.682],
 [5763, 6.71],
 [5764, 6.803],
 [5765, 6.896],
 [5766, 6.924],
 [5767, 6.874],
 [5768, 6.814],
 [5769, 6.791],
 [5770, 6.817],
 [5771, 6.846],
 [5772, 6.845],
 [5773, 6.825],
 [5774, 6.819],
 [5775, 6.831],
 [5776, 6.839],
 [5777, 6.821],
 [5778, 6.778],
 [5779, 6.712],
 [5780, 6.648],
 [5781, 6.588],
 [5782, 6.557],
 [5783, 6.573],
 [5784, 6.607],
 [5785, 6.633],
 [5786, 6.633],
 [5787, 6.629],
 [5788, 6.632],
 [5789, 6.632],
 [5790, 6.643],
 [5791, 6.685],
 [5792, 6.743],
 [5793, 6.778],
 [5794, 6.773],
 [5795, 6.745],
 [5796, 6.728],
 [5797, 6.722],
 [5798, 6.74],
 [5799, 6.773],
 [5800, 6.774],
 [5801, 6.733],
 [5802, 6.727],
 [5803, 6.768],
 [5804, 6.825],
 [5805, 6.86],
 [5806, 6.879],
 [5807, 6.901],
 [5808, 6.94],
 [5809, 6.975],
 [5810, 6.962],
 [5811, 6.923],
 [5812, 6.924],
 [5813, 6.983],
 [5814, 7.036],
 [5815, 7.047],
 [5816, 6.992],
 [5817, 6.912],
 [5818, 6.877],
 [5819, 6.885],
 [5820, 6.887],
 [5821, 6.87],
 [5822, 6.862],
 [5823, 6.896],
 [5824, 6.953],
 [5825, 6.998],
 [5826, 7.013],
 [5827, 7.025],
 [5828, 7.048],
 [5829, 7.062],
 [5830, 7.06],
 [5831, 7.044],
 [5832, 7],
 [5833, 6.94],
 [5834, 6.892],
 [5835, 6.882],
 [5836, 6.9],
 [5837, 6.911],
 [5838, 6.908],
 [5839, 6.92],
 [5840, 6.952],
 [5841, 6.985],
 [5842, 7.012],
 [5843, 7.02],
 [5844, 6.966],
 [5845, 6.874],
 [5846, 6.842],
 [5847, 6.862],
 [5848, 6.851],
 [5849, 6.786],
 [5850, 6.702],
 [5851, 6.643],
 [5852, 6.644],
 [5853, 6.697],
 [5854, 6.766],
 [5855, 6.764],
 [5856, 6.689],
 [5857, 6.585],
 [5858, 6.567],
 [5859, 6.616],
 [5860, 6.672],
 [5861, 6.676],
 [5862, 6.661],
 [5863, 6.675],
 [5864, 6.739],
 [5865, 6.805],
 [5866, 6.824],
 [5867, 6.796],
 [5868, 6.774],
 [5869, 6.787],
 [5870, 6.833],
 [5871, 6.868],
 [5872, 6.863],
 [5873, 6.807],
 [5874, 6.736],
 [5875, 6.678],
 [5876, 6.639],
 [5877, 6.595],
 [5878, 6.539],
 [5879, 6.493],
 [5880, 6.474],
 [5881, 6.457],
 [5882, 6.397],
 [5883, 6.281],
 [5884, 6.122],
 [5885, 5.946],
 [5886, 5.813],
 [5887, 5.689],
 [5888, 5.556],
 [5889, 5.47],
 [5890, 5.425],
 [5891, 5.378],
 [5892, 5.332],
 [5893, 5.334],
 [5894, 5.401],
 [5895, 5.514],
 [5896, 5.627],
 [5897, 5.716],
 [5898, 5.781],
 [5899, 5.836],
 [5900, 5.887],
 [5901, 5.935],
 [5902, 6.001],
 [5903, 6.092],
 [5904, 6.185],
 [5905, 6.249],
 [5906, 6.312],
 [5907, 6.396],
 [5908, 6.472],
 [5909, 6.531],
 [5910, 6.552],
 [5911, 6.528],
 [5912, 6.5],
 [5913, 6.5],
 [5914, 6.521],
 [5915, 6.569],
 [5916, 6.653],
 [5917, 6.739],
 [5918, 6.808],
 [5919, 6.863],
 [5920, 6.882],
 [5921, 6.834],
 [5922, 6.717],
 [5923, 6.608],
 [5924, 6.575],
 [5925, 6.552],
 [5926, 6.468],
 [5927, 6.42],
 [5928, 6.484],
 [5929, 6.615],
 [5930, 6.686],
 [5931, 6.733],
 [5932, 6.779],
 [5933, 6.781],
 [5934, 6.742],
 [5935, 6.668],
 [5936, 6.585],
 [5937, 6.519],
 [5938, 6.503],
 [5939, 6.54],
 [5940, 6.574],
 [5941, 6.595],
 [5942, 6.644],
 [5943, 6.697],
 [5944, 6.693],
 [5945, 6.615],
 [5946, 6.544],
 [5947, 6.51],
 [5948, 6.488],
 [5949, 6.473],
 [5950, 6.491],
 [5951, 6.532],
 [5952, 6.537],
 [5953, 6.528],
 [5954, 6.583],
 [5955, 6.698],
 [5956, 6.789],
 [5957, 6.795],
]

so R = 3.07 A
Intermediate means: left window 6.71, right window 6.64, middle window 6.04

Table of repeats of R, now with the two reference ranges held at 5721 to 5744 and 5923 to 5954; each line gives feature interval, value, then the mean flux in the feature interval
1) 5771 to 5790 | 0.1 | 6.7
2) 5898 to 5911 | 0.8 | 6.2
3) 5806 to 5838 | -1.2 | 6.95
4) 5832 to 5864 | -0.6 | 6.8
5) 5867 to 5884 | 0.1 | 6.63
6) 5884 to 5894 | 1.6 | 5.57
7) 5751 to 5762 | 0.1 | 6.7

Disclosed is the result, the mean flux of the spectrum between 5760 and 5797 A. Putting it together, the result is 6.74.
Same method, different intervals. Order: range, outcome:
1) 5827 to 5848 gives 6.95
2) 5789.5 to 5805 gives 6.75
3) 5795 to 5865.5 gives 6.86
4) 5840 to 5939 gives 6.47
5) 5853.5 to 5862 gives 6.67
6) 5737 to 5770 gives 6.76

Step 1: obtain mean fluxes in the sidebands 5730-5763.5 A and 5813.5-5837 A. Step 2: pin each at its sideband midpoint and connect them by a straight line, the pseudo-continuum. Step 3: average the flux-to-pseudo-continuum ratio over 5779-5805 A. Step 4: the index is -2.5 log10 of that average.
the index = 0.03 mag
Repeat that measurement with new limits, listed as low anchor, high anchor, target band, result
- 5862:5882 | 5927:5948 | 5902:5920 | 0.025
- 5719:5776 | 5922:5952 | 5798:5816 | -0.025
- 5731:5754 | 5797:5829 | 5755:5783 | 0.009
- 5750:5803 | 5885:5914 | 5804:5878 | -0.089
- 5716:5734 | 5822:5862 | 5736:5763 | 0.015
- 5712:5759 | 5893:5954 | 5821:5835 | -0.060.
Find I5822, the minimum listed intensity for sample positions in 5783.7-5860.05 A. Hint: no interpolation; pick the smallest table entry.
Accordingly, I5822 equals 6.567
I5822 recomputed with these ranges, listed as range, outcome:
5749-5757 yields 6.642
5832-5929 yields 5.332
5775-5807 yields 6.557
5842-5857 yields 6.585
